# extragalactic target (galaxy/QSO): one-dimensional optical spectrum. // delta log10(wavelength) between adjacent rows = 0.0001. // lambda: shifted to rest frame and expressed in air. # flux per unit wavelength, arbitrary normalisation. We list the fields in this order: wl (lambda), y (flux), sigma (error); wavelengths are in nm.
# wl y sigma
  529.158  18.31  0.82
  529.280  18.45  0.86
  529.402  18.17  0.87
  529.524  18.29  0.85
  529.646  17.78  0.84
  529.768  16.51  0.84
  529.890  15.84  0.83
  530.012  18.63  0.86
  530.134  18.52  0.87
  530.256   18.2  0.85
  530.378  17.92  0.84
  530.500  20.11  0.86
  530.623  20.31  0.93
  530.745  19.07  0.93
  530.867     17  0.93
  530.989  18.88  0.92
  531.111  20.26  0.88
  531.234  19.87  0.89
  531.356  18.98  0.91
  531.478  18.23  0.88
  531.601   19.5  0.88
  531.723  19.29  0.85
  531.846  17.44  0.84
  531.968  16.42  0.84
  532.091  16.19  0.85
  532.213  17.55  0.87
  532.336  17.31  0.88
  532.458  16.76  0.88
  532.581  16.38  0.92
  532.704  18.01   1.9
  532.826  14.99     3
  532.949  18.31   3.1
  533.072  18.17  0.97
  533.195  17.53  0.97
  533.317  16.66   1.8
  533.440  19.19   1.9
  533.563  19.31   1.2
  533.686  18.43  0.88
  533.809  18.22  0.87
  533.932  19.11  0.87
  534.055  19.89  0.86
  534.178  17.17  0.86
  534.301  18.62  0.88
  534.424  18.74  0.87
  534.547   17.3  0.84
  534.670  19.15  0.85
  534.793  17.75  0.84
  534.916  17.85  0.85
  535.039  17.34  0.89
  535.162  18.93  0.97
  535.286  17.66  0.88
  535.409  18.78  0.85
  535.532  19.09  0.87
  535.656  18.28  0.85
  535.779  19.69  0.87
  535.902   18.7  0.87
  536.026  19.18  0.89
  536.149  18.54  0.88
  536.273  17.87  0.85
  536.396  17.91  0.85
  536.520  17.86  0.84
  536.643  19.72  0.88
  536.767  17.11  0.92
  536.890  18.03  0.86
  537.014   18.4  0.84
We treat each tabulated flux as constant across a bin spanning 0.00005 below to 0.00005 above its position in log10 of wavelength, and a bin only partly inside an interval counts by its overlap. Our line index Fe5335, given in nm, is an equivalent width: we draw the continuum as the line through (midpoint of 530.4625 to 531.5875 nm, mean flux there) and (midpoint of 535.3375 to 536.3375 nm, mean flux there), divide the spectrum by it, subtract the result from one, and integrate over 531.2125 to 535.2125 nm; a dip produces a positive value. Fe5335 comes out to 0.208 nm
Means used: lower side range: 19.2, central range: 18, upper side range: 18.8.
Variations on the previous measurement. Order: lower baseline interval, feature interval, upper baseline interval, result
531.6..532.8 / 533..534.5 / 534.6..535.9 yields -0.04 nm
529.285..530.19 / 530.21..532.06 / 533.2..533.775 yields -0.08 nm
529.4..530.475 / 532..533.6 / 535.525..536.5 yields 0.07 nm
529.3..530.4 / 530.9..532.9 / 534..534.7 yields 0.02 nm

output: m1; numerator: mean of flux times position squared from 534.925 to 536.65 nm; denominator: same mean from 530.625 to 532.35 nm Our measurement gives 1.02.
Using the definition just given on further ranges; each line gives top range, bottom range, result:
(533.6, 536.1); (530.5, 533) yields 1.04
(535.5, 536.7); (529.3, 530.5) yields 1.07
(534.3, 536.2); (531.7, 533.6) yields 1.07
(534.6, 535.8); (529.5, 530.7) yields 1.03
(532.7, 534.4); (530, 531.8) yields 0.97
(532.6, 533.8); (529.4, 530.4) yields 1.02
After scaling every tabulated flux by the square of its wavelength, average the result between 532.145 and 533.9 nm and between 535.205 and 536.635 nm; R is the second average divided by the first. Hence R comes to 1.06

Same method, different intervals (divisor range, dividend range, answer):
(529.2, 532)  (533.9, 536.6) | 1.02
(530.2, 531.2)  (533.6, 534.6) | 0.98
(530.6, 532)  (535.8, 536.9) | 1.00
